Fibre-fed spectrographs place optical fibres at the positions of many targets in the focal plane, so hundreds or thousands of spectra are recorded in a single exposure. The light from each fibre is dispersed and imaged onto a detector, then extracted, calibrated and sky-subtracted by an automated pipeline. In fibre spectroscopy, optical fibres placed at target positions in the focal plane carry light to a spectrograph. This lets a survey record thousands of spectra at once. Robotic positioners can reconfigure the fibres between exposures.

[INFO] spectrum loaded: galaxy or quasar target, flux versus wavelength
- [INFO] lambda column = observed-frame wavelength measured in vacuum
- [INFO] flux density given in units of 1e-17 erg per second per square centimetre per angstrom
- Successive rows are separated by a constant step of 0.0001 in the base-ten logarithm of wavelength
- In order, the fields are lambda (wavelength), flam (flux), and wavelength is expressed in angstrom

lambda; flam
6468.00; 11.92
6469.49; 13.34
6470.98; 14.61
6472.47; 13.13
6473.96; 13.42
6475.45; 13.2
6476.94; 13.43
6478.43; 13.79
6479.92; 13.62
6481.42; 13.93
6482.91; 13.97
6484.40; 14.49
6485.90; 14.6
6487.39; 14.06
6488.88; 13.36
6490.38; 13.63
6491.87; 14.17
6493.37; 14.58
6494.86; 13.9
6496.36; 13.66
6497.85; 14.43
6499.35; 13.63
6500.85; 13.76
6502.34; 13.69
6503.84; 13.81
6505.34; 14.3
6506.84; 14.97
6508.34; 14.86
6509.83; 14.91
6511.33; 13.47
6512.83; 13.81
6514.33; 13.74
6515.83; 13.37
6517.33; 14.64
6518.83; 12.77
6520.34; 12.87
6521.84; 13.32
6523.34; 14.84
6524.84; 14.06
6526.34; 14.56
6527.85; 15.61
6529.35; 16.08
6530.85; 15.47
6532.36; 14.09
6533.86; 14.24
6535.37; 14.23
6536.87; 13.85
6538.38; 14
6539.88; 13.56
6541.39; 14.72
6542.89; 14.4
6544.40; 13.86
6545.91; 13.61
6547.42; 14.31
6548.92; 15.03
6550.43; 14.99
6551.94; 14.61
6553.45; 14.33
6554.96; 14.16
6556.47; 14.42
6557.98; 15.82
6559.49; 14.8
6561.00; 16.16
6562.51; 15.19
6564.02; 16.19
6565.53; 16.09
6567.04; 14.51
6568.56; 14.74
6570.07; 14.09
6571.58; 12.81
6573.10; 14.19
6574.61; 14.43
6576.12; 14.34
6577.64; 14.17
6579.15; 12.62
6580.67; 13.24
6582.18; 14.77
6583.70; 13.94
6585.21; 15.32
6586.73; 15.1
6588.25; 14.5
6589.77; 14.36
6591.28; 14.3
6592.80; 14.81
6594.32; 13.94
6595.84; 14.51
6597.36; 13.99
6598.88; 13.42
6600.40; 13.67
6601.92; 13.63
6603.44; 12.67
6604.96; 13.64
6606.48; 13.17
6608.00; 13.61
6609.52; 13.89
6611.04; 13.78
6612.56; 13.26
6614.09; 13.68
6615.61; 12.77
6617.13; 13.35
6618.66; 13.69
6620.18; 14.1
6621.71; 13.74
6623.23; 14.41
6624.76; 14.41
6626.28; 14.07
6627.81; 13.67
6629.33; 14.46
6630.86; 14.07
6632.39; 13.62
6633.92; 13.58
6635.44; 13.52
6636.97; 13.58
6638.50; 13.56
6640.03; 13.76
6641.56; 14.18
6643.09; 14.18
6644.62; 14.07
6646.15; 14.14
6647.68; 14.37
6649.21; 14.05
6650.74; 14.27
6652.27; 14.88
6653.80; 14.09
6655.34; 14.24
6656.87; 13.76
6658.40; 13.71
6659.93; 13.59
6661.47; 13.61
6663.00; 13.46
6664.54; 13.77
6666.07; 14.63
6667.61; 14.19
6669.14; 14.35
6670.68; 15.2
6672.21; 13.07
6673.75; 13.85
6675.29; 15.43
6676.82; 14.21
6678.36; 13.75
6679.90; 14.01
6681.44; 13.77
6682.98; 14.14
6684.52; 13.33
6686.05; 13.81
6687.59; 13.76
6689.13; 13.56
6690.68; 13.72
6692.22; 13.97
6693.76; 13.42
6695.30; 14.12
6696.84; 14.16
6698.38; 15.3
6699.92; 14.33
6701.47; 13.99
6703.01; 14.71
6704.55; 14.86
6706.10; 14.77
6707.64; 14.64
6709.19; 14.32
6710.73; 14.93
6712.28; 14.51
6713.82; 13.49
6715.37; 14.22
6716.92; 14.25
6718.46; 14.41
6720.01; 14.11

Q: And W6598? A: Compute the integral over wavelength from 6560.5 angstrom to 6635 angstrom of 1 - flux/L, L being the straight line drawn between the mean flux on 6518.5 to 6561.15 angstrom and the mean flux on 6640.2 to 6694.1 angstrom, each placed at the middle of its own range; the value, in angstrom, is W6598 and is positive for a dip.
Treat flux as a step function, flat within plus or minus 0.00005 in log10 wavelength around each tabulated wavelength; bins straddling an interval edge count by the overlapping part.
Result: 0.8 angstrom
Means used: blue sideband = 14.4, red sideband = 14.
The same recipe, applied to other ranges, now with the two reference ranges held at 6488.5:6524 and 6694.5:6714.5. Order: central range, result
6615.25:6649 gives 0.92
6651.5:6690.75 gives 1.06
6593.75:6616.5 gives 1.02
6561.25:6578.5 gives -0.65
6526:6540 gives -0.60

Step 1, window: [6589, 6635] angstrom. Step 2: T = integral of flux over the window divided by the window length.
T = 13.8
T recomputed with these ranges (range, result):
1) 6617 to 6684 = 14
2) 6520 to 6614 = 14.3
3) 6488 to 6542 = 14.1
